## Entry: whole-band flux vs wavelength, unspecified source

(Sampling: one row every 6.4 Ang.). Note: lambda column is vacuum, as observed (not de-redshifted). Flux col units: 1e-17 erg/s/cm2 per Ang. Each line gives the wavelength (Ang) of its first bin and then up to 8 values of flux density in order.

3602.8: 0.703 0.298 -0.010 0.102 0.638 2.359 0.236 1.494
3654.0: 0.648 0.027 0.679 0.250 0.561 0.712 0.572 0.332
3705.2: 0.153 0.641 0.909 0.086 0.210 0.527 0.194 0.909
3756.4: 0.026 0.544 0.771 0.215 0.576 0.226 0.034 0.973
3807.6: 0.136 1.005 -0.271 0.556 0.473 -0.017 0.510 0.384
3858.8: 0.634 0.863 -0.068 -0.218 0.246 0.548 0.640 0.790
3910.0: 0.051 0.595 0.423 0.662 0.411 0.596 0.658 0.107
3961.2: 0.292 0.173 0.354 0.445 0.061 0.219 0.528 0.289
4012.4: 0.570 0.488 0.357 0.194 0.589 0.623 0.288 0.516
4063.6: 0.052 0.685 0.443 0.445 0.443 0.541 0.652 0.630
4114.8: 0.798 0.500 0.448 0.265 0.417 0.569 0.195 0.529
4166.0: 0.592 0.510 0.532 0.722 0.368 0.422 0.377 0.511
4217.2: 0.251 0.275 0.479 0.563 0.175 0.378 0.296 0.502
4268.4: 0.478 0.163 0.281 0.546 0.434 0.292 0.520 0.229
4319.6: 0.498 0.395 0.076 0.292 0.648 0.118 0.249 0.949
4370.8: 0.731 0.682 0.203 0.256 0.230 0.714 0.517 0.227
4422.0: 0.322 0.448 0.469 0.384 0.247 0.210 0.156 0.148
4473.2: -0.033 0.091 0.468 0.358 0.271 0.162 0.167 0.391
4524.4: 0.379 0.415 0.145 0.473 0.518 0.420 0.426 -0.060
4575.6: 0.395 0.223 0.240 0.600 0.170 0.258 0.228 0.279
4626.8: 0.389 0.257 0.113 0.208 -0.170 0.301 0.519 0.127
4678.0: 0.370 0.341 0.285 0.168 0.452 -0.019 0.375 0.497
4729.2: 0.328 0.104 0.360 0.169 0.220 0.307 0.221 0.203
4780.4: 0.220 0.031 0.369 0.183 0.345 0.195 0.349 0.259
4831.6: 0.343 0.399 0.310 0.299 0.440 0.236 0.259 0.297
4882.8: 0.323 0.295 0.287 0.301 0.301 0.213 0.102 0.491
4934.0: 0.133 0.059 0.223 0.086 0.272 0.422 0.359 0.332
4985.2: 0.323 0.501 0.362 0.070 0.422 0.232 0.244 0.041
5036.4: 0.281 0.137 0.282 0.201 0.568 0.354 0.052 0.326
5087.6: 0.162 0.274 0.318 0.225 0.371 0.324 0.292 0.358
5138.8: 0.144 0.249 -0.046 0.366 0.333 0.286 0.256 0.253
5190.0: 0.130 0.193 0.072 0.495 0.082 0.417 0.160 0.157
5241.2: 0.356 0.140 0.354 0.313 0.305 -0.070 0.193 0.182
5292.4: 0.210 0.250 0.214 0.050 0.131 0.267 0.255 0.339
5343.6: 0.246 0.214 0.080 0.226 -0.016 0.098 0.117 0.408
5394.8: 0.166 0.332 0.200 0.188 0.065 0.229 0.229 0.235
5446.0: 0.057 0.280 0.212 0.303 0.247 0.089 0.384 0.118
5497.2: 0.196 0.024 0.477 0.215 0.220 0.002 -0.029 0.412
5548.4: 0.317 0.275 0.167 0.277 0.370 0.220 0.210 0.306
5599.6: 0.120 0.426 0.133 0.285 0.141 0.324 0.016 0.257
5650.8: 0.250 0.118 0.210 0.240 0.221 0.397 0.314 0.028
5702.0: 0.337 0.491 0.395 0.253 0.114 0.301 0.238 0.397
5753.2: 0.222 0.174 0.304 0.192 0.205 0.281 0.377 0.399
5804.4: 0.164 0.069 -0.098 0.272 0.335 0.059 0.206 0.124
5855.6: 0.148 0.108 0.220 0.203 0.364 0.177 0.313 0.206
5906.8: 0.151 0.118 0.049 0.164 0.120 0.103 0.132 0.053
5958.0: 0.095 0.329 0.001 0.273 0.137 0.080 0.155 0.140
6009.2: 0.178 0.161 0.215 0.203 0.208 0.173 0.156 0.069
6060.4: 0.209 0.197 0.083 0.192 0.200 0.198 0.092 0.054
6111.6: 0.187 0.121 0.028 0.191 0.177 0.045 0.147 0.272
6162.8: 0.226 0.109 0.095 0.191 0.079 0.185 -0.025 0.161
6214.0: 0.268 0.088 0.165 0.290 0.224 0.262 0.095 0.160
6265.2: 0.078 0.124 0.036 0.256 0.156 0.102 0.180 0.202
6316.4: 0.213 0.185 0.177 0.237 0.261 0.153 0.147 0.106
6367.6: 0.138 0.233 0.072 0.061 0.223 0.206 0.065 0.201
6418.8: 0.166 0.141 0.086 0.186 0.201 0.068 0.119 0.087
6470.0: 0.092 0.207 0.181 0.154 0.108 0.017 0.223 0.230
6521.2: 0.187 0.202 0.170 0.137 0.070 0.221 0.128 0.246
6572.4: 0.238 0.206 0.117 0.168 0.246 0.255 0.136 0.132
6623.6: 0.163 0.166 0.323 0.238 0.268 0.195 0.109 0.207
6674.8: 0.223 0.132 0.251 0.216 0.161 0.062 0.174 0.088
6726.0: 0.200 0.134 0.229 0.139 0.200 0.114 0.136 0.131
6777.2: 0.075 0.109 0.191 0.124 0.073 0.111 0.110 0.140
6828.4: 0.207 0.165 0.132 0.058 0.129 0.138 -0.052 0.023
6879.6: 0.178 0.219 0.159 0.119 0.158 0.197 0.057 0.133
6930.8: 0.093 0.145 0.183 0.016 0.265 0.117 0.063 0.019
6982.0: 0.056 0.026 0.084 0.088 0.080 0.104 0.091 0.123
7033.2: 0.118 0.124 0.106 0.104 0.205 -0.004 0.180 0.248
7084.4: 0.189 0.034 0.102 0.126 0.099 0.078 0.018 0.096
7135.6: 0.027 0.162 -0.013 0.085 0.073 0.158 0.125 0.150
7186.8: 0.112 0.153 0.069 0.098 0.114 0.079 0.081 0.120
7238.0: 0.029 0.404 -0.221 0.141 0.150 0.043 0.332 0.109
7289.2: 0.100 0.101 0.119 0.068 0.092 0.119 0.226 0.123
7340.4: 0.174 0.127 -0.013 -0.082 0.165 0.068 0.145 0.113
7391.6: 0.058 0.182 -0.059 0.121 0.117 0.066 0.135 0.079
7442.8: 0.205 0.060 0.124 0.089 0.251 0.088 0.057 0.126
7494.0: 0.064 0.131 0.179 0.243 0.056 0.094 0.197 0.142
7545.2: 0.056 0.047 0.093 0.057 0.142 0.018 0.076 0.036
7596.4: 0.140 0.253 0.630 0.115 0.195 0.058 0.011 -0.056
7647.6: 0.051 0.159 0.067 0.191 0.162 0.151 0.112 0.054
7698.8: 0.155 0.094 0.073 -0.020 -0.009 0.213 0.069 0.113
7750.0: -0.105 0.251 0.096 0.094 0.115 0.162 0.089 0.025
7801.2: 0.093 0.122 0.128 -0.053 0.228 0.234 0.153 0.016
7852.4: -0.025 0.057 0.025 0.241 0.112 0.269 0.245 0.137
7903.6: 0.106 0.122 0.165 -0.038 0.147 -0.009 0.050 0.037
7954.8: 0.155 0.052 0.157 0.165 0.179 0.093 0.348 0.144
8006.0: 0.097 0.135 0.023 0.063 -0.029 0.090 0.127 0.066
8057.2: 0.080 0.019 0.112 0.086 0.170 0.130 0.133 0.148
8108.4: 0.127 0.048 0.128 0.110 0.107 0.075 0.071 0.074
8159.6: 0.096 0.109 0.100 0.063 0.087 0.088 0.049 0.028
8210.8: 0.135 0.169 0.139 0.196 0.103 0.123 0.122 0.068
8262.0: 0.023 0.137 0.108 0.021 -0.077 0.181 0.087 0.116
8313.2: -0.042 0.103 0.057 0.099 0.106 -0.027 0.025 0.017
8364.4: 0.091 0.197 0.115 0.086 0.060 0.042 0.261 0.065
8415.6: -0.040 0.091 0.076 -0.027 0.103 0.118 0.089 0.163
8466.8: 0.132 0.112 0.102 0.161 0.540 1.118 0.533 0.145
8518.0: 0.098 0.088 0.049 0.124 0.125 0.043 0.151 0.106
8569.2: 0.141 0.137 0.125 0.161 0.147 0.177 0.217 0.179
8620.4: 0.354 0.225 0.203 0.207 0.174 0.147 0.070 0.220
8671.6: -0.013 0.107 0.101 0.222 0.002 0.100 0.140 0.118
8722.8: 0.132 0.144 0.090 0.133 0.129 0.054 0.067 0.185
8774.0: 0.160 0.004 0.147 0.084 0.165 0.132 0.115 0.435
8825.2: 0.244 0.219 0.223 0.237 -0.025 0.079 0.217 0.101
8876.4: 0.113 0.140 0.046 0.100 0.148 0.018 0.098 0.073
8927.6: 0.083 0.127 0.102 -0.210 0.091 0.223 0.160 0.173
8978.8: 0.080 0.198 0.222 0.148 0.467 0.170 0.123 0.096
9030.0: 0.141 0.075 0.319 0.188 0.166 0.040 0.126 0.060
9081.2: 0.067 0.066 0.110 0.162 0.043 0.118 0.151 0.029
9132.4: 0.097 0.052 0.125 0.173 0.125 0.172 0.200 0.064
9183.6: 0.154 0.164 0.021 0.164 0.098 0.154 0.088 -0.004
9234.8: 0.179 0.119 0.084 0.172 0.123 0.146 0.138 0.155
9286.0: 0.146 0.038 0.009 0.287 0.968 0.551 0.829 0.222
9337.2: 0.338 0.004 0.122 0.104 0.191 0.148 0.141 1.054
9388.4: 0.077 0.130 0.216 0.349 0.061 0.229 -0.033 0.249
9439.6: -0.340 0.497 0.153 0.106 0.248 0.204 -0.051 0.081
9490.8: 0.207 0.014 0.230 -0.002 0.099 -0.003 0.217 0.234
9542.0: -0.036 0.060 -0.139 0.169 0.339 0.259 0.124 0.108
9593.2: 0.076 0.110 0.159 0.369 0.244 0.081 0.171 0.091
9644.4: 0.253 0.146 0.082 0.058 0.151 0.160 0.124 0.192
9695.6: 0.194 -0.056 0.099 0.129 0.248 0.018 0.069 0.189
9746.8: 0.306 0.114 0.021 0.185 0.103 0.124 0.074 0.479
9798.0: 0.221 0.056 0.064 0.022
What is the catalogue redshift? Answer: 1.279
